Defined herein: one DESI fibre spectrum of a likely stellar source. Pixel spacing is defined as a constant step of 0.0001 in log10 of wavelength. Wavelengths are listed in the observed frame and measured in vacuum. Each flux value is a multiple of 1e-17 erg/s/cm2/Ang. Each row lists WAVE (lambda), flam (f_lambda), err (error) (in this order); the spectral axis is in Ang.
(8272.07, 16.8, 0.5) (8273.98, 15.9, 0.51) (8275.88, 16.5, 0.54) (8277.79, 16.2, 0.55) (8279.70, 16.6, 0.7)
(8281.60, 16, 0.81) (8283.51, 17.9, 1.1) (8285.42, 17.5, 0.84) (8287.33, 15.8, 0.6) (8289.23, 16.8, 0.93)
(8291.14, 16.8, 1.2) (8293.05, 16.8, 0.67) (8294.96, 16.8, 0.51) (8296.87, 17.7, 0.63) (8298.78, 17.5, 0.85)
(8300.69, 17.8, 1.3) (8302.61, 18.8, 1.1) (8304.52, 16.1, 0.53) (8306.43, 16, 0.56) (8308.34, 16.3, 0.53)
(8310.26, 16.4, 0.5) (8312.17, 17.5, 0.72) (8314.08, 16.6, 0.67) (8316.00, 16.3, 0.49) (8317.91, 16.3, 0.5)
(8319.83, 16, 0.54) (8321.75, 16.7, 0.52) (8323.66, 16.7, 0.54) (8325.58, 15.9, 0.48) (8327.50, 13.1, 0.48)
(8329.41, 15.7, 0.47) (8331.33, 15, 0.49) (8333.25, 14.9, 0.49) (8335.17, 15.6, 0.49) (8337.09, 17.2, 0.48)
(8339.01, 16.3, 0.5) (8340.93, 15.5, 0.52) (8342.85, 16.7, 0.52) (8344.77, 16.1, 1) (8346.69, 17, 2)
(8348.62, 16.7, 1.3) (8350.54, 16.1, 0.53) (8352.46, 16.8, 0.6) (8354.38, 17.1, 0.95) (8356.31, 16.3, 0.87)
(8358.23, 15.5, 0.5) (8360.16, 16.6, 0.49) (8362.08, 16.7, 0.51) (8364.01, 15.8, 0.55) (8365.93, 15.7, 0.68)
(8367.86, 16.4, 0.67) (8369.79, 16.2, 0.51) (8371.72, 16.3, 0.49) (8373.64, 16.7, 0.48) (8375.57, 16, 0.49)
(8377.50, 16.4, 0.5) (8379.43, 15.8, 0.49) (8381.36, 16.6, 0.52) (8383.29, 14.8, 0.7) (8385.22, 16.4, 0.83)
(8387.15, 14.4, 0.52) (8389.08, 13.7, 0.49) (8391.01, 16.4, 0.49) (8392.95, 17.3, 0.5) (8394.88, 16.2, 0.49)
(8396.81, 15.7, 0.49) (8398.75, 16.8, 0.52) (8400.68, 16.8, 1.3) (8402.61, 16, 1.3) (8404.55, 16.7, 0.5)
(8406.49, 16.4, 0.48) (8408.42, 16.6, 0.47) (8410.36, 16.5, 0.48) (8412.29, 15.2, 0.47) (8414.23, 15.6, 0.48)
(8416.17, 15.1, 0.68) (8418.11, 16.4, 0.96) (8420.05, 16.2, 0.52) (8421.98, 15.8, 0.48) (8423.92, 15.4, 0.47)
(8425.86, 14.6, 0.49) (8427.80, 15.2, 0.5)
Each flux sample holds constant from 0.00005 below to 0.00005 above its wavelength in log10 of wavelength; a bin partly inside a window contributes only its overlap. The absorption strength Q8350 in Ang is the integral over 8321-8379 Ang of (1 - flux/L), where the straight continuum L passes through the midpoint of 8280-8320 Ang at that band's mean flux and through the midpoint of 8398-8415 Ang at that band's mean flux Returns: 1.65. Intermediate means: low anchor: 16.9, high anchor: 16.3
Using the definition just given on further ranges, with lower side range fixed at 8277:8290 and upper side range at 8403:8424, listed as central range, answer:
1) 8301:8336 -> 0.8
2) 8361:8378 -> 0.0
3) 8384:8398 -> 0.4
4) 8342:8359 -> -0.1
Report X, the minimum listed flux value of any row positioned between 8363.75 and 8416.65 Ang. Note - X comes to 13.7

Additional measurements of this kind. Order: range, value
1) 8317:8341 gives 13.1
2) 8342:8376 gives 15.5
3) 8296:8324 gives 16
